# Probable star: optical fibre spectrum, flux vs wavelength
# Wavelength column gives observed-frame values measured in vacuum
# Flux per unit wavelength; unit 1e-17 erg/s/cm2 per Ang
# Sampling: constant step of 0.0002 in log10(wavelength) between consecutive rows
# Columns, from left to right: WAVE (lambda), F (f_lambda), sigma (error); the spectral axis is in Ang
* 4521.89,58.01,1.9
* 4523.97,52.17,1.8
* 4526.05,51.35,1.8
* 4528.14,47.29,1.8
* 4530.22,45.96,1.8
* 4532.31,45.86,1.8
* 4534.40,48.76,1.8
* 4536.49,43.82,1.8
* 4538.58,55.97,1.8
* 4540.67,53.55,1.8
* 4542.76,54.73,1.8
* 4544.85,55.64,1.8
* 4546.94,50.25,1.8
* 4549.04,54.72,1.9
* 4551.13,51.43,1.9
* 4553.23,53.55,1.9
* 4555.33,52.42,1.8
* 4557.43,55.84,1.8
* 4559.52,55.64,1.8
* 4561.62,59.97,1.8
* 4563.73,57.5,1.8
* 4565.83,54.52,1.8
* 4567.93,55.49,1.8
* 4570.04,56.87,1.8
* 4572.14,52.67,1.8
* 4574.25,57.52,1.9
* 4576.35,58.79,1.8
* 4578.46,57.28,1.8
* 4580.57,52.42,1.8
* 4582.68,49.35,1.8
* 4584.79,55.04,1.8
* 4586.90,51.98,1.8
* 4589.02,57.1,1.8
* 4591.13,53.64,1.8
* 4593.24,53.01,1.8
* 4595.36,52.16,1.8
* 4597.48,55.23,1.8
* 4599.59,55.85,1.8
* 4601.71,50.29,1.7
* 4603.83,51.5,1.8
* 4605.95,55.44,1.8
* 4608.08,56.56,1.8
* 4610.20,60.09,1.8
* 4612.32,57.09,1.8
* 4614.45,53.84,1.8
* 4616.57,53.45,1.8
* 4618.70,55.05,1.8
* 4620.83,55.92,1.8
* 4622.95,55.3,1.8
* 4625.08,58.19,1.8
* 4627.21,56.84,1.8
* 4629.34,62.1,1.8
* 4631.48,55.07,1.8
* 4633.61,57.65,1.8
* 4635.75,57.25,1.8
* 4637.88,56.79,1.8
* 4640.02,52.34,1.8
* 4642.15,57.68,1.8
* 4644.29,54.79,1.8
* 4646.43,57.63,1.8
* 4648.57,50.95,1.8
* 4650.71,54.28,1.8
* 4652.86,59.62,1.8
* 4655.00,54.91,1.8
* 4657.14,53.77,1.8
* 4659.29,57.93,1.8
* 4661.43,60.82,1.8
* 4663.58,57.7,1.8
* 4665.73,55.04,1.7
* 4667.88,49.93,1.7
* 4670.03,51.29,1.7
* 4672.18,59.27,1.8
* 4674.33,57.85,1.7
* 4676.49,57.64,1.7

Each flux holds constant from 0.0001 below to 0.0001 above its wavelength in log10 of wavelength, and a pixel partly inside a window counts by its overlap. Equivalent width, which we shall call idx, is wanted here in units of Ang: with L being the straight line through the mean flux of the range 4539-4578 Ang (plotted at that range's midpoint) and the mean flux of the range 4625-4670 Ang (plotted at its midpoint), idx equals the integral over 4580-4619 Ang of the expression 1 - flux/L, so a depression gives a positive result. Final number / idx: 1.0 Ang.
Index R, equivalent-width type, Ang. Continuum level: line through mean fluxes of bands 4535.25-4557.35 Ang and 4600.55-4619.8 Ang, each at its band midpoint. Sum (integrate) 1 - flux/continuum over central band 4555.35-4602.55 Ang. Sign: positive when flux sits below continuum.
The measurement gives -1.0 Ang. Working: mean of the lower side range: 52.7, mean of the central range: 54.9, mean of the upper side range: 54.8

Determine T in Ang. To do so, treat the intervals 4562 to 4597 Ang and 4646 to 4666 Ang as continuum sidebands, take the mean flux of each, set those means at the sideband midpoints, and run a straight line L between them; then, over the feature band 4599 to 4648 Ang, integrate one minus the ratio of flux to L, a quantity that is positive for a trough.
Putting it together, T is -0.2 Ang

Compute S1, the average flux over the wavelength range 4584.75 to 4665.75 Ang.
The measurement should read 55.7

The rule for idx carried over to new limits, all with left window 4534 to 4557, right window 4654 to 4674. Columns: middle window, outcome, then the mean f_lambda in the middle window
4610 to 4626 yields -0.42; 55.9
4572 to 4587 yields -0.35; 54.6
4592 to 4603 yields 0.12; 53.3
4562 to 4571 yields -0.57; 56.3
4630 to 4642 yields -0.27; 56.2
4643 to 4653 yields 0.03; 55.1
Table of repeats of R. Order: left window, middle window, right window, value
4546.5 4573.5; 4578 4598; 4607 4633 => 0.75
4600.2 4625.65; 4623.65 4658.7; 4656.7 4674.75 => -0.42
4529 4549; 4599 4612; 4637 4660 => -0.35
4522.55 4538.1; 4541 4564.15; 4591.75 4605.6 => -2.14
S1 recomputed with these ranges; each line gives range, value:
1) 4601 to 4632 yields 55.8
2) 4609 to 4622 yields 55.9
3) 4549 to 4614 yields 54.9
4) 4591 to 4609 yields 53.7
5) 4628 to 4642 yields 56.9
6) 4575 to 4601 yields 54.3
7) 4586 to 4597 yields 53.7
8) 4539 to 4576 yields 54.9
